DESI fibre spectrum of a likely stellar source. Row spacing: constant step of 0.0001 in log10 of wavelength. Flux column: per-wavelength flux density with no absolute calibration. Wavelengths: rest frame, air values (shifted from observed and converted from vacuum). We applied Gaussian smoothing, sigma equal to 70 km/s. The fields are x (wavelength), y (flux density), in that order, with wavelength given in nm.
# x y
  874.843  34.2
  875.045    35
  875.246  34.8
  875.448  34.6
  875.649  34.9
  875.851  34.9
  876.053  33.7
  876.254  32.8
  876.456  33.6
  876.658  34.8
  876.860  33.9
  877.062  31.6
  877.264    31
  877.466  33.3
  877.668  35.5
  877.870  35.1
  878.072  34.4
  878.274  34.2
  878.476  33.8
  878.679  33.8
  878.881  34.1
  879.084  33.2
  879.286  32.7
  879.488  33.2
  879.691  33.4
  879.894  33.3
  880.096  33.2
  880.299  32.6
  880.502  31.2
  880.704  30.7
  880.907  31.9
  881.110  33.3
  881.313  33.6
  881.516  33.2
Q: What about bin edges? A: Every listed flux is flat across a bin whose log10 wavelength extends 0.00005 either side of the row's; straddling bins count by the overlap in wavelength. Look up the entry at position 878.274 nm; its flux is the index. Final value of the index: 34.2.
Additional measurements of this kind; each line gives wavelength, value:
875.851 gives 34.9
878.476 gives 33.8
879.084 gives 33.2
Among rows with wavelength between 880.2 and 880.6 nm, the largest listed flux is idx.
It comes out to 32.6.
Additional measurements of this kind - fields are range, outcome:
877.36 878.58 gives 35.5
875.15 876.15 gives 34.9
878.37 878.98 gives 34.1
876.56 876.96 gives 34.8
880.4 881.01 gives 31.9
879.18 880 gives 33.4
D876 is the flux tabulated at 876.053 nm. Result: 33.7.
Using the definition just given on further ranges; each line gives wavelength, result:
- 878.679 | 33.8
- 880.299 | 32.6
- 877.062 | 31.6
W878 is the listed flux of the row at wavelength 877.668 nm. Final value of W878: 35.5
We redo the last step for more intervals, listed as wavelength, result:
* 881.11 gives 33.3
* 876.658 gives 34.8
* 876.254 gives 32.8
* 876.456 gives 33.6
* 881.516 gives 33.2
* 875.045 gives 35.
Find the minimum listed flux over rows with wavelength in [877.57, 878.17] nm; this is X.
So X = 34.4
